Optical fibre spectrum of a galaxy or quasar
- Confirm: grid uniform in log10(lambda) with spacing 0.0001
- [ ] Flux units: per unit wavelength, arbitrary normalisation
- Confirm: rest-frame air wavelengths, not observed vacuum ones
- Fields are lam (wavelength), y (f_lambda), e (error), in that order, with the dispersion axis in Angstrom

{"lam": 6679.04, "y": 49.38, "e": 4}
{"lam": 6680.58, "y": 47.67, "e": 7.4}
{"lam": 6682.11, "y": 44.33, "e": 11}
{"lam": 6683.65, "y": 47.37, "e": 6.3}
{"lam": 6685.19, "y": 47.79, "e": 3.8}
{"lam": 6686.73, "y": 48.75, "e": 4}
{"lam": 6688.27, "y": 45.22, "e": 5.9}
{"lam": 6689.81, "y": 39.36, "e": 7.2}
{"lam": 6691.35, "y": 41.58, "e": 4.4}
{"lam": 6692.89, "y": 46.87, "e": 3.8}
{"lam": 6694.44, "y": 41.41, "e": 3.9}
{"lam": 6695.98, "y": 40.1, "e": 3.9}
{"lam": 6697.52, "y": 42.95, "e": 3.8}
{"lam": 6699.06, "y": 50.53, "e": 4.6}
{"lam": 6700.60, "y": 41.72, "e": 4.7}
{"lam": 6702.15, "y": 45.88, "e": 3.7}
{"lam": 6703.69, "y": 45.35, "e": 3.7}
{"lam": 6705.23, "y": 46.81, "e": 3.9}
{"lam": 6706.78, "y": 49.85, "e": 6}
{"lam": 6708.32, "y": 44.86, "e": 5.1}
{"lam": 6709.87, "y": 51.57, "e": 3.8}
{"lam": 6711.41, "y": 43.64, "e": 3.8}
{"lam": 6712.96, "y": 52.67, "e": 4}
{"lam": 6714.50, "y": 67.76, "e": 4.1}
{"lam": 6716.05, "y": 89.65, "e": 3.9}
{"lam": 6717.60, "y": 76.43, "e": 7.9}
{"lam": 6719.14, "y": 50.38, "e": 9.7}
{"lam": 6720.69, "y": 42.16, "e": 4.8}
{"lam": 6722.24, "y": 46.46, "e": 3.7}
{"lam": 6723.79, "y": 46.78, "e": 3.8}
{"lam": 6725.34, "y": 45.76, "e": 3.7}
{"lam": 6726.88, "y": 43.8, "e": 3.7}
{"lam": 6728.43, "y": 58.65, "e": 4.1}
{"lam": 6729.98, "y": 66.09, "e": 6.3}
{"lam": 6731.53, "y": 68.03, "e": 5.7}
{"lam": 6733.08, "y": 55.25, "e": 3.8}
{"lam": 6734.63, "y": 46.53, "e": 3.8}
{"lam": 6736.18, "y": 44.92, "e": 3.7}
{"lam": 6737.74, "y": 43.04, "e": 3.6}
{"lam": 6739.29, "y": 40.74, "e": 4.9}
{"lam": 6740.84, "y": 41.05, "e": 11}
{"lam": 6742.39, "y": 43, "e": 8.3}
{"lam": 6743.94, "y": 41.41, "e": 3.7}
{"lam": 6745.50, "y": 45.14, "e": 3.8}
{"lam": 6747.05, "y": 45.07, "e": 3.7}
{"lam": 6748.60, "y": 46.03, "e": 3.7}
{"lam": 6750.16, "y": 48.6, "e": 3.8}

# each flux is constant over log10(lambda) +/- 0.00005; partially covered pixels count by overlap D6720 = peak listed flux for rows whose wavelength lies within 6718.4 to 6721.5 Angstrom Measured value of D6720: 50.38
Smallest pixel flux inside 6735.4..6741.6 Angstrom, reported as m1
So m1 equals 40.74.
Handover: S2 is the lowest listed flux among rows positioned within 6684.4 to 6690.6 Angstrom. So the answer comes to 39.36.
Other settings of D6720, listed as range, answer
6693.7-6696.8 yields 41.41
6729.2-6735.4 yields 68.03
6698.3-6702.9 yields 50.53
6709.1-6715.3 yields 67.76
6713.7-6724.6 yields 89.65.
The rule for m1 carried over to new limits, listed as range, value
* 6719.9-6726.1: 42.16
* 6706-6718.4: 43.64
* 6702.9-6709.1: 44.86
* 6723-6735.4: 43.8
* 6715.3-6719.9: 50.38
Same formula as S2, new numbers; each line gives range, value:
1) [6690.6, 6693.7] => 41.58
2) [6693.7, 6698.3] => 40.1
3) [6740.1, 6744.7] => 41.05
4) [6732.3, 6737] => 44.92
